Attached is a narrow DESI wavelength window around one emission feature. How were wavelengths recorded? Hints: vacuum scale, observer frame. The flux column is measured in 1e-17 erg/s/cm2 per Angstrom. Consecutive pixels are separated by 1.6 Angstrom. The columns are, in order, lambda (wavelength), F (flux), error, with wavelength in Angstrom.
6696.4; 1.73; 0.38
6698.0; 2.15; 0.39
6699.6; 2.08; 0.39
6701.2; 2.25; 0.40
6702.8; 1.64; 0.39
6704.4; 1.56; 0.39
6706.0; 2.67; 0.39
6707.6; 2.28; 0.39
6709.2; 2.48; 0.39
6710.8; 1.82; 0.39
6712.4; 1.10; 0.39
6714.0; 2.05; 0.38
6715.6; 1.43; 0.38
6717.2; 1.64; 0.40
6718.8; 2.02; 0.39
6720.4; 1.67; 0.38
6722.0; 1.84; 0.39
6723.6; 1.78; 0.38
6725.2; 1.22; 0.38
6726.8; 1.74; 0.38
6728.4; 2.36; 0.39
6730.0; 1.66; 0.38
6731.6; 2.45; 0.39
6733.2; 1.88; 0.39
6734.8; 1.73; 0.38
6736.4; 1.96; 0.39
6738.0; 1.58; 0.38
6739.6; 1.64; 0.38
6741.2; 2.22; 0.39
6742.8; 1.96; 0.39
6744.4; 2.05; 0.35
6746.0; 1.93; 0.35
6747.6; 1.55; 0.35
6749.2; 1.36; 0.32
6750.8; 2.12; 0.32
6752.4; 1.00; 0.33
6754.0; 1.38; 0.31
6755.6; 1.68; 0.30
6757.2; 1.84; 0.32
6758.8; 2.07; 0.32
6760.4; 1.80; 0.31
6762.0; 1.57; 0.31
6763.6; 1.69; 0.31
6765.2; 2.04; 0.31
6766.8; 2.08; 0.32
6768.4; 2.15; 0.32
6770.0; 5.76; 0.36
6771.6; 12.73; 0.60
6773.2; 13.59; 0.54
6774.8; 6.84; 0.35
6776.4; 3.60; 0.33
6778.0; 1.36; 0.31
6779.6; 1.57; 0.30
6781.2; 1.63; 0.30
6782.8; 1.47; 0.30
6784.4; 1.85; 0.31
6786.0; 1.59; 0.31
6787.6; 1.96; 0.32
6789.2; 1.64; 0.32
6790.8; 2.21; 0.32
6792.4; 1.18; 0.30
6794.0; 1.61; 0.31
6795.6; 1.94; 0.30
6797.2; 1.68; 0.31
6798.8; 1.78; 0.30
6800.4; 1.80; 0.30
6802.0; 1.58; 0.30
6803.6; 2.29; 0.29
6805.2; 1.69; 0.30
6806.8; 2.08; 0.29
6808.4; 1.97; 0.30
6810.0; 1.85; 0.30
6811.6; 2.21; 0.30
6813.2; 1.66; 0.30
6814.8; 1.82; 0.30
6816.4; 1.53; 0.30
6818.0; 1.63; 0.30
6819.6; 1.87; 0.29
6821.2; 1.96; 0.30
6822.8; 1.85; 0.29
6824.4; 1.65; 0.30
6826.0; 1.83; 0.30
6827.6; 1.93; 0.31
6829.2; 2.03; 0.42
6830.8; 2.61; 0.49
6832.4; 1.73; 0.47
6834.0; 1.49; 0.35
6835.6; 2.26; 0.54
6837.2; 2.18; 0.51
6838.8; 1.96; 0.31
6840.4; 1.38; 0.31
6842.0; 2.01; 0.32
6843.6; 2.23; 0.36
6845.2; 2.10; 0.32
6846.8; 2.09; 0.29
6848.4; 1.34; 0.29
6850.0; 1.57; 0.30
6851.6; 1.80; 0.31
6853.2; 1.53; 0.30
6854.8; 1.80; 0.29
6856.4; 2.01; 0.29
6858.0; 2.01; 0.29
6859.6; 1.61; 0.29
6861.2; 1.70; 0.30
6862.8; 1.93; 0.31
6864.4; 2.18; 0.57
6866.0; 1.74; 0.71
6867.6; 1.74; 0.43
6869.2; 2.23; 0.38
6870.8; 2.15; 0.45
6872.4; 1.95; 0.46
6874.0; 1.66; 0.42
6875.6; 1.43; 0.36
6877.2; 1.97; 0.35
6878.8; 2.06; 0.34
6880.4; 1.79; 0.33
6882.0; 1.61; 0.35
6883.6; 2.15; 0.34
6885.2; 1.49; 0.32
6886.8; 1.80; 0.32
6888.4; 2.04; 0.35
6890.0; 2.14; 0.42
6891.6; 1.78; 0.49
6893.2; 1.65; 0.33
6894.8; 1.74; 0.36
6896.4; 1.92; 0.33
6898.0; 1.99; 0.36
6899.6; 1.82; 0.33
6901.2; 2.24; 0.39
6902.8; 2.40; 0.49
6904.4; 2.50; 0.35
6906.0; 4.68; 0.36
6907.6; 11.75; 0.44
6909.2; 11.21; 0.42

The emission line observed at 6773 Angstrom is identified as H-beta 4861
